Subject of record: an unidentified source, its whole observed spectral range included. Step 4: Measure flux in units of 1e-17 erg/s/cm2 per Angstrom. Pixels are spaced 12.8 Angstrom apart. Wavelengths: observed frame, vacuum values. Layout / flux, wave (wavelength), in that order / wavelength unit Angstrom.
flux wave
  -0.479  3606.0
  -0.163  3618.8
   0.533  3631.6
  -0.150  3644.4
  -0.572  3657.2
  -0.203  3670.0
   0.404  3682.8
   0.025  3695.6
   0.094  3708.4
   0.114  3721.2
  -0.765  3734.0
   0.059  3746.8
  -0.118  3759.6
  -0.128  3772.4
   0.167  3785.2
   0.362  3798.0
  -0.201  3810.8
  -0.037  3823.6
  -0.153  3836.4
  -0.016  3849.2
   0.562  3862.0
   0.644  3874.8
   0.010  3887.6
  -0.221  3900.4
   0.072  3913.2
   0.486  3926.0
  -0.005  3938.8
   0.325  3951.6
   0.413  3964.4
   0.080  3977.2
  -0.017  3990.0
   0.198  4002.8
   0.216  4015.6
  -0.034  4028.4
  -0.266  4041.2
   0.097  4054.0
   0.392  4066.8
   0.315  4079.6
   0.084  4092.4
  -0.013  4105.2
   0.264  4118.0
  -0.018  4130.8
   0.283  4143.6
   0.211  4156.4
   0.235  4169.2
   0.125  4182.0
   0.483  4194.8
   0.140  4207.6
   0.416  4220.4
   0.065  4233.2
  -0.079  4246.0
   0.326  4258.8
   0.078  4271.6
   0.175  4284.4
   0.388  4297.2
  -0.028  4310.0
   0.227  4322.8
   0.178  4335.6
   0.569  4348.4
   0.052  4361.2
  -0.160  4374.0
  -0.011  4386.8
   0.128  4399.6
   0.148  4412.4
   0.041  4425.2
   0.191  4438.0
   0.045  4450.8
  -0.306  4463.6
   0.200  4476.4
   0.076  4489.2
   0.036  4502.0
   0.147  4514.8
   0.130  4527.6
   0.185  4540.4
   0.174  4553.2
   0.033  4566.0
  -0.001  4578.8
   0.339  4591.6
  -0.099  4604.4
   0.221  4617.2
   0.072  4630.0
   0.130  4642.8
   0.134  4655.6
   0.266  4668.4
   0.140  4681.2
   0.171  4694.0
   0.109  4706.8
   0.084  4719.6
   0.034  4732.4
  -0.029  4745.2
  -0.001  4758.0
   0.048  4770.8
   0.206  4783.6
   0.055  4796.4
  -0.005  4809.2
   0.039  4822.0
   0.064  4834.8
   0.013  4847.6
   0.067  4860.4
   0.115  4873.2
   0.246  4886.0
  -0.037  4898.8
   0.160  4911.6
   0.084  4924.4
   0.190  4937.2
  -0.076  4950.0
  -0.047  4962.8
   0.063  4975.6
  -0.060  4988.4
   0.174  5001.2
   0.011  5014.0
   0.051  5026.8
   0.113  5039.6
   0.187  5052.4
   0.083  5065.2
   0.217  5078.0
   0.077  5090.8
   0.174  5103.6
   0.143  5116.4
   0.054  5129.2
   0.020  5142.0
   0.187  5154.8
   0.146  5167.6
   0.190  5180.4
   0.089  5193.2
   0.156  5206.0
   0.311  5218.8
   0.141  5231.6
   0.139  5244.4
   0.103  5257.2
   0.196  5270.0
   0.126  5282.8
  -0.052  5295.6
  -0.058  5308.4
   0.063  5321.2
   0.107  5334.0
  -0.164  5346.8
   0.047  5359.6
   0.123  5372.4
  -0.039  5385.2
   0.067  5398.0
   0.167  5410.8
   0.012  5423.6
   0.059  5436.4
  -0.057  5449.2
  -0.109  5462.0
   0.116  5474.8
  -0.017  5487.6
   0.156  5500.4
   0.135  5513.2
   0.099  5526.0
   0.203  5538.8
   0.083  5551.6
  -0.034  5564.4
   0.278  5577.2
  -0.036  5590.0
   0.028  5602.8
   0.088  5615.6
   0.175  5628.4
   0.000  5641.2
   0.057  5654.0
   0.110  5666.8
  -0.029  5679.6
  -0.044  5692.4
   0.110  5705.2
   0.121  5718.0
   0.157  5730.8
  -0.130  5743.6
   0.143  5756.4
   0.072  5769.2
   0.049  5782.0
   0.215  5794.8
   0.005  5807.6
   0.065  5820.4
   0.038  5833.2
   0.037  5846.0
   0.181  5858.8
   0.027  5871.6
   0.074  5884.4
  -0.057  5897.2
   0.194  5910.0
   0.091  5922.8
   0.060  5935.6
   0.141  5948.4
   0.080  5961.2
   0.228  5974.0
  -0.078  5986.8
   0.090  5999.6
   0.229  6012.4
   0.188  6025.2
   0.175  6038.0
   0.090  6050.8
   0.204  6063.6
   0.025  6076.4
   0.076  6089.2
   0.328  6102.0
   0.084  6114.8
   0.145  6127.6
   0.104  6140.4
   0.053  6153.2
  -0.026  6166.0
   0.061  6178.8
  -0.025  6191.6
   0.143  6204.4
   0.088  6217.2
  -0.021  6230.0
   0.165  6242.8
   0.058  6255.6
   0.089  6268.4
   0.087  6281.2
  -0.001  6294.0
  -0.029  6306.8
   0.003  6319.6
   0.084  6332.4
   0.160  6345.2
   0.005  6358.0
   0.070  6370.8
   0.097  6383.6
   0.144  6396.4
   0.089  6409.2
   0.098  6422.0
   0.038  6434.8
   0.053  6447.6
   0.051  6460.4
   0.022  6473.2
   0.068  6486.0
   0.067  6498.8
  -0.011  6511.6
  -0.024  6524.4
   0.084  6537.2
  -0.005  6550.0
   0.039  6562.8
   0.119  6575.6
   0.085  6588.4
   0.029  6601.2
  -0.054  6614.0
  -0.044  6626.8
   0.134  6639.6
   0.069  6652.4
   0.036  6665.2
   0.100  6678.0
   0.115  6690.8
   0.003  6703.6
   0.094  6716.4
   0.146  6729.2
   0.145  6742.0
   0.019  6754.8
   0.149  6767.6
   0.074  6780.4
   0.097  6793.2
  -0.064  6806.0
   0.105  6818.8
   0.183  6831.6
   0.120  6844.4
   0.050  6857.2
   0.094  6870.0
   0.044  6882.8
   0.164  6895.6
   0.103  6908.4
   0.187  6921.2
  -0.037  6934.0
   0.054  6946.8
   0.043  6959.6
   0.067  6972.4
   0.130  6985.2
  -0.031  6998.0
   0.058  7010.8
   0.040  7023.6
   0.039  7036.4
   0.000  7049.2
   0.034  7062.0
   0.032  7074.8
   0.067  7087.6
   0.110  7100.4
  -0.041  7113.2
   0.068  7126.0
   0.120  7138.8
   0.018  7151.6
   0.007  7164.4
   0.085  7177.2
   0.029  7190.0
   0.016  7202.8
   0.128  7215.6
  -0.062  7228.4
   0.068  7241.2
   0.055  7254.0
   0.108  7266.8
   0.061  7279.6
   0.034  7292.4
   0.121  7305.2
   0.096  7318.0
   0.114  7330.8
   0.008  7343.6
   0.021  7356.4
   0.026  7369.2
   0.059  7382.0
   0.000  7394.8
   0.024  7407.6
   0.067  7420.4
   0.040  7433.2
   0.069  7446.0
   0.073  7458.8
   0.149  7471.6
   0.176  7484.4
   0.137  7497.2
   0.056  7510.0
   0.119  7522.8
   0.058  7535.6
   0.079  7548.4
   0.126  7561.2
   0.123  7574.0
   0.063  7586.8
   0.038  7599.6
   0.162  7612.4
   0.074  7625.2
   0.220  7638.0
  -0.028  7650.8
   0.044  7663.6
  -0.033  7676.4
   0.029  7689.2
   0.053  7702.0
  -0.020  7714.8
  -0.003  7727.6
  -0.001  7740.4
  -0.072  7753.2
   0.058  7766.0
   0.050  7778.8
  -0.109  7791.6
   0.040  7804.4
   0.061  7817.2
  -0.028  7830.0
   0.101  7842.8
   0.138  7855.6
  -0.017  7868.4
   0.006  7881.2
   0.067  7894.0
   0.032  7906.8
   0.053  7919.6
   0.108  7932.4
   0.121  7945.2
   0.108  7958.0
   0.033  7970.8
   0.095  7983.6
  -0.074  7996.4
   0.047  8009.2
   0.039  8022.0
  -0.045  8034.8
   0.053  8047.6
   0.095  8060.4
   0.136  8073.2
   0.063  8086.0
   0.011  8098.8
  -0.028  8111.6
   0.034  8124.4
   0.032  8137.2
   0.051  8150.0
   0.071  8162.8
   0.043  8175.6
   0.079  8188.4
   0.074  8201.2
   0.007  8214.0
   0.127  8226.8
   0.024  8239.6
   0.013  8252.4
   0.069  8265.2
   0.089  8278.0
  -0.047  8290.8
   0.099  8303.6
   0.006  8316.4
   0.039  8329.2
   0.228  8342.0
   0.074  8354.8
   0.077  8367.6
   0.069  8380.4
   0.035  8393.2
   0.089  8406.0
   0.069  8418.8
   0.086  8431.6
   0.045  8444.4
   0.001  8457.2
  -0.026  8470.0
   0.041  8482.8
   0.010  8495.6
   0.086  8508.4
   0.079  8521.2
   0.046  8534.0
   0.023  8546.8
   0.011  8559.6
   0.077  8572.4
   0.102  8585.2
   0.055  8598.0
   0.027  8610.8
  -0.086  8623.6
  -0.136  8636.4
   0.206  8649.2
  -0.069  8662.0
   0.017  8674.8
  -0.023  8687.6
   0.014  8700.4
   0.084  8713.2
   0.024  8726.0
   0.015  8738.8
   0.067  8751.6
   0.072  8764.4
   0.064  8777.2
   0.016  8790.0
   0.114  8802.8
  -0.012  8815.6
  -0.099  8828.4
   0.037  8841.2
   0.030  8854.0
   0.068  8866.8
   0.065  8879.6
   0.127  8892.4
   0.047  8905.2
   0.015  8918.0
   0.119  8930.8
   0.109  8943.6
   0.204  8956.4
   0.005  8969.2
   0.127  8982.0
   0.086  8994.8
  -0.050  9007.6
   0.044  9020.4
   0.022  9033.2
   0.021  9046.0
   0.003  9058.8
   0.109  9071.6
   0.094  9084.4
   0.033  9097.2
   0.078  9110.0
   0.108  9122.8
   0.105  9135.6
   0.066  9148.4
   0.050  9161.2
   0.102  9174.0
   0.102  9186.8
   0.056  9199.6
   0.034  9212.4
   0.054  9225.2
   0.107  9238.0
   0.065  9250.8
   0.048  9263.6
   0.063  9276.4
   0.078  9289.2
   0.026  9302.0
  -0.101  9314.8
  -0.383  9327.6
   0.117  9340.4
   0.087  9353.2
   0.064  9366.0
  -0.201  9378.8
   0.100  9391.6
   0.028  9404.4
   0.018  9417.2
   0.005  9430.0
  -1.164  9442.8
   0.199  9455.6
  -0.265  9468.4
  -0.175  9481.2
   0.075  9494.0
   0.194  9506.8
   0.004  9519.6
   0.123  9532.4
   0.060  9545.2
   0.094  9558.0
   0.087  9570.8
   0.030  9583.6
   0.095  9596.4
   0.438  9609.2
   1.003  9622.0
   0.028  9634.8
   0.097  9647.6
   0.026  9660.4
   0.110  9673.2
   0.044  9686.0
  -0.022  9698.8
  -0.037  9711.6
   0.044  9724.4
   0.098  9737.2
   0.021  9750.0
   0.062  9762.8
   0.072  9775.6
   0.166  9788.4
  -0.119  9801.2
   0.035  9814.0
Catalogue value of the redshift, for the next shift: 1.58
